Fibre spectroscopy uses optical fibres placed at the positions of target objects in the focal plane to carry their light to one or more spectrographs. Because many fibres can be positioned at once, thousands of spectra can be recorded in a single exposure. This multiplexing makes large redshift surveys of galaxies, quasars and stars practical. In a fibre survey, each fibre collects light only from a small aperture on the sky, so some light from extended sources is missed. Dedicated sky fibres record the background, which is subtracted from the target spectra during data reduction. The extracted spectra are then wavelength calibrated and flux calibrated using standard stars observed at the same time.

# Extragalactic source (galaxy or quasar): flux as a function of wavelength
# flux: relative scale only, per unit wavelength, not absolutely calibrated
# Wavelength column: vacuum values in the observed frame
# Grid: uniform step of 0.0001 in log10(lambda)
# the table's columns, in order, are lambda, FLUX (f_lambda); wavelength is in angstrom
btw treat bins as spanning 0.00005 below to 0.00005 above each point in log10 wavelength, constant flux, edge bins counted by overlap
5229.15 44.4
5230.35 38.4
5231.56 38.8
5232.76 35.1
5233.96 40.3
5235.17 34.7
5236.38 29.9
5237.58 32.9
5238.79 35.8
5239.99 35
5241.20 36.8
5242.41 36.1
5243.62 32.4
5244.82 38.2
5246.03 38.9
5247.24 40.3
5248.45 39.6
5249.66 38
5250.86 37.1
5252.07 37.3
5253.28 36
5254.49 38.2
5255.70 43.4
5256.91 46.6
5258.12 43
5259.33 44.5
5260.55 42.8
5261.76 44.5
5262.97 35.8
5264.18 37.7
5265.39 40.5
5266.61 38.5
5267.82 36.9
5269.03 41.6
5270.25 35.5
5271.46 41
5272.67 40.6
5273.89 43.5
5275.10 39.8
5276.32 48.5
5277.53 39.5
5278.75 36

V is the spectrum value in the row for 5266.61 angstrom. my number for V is 38.5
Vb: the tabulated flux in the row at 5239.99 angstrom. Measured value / 35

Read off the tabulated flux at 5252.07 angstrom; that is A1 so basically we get 37.3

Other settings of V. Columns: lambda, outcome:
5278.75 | 36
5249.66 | 38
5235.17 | 34.7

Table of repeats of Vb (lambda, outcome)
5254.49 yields 38.2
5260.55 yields 42.8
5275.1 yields 39.8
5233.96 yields 40.3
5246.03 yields 38.9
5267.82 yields 36.9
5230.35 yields 38.4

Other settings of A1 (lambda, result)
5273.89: 43.5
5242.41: 36.1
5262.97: 35.8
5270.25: 35.5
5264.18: 37.7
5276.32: 48.5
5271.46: 41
